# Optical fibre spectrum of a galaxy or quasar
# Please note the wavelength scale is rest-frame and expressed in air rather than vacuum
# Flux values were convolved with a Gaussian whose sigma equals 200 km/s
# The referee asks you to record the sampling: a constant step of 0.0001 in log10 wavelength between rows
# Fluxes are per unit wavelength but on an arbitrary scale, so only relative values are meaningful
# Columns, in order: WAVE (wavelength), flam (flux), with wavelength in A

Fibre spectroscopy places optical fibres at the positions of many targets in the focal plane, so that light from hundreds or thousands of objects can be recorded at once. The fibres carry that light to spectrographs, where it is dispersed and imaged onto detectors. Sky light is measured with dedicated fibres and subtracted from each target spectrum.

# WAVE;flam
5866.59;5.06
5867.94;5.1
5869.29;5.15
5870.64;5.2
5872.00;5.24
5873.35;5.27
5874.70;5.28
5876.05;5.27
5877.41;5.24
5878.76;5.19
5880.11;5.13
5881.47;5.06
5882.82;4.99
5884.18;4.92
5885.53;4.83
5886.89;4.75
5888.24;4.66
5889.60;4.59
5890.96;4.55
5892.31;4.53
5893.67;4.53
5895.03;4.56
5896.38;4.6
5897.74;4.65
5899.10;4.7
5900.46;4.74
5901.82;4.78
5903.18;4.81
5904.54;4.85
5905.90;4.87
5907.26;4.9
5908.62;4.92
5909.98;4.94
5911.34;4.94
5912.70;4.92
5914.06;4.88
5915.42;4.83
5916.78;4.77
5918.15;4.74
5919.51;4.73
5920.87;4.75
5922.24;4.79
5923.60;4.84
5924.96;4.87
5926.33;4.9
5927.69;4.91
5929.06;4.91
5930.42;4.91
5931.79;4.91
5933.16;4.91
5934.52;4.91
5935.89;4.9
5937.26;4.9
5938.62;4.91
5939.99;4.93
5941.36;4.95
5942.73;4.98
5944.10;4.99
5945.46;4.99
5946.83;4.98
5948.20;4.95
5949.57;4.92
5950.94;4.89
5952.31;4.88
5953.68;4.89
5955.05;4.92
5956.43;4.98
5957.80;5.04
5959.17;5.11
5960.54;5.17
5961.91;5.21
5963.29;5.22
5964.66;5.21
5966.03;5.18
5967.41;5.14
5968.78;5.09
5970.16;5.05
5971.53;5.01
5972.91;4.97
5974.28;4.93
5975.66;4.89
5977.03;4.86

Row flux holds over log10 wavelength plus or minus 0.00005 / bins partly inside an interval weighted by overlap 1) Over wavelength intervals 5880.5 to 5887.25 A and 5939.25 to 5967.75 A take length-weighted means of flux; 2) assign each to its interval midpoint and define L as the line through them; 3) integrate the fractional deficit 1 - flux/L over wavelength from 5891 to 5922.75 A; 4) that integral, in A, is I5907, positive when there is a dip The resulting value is 1.2 A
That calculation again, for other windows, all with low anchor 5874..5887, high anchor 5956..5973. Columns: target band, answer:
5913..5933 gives 1.00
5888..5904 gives 1.39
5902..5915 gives 0.52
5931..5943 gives 0.43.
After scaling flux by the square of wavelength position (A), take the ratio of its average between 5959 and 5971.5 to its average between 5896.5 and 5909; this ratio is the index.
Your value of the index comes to 1.10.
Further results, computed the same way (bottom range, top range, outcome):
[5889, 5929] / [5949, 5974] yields 1.08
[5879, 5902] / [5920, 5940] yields 1.04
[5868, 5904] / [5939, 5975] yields 1.05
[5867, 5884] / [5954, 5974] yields 1.01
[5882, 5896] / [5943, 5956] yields 1.07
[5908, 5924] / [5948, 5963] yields 1.05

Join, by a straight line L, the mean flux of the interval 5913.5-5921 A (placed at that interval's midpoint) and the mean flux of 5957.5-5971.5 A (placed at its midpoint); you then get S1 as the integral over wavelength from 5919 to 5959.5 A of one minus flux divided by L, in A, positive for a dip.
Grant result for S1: 0.3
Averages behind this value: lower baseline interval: 4.79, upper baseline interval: 5.14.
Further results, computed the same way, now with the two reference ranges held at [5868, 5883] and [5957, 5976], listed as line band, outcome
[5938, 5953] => 0.50 A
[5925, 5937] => 0.52 A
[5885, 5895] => 1.05 A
